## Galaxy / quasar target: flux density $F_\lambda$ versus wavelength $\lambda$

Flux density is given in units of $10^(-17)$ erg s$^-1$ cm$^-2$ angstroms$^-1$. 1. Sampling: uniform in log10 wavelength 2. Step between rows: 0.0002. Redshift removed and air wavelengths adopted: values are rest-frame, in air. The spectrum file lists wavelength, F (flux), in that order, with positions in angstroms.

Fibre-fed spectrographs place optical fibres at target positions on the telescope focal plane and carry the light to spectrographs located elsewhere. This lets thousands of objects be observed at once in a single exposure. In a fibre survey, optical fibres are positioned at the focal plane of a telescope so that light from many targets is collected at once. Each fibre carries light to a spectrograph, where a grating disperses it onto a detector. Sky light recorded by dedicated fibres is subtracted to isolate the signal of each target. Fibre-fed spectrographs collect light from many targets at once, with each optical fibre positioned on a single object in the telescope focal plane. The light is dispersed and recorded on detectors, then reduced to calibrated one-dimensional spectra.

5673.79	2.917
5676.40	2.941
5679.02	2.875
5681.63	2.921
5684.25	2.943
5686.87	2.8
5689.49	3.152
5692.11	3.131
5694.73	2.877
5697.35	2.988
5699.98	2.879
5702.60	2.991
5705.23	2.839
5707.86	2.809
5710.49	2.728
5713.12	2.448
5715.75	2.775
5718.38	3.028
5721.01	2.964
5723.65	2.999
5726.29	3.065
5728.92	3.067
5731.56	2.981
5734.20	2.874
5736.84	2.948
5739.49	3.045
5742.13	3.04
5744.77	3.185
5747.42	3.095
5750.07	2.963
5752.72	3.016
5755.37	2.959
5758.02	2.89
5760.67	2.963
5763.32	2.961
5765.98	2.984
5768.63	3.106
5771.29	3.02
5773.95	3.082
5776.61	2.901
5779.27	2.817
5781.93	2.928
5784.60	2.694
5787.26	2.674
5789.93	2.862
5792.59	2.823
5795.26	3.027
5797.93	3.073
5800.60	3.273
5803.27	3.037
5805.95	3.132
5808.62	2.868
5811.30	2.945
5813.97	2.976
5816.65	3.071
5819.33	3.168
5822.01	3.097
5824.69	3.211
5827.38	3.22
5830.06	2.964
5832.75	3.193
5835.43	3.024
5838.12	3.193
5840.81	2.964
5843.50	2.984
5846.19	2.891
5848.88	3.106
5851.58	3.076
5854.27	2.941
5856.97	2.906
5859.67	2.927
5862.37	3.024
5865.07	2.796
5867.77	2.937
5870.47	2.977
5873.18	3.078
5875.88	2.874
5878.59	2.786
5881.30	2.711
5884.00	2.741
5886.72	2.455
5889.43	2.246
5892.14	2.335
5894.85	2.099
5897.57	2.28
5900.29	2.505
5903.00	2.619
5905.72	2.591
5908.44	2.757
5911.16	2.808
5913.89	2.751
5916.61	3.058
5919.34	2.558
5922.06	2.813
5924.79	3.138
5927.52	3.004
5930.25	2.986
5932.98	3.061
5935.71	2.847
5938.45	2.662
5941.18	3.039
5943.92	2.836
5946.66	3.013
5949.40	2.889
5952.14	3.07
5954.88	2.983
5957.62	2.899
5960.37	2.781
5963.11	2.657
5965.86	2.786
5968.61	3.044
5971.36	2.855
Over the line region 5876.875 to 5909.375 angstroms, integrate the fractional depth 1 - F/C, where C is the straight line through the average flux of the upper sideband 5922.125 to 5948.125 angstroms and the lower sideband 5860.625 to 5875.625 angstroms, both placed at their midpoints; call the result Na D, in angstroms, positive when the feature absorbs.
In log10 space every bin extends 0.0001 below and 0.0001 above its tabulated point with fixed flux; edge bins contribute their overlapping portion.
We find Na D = 4.9 angstroms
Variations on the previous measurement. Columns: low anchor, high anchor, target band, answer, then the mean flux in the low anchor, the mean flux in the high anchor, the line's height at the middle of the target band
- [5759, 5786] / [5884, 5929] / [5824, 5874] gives -4.6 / 2.94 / 2.63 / 2.77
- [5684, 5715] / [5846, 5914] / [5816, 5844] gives -3.3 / 2.88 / 2.74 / 2.77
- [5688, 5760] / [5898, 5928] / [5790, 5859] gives -4.6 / 2.95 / 2.76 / 2.85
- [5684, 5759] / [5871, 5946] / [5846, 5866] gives -1.2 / 2.95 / 2.73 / 2.79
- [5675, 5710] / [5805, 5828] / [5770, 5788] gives 0.9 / 2.93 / 3.07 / 3.03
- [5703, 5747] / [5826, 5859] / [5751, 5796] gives 0.8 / 2.93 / 3.04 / 2.97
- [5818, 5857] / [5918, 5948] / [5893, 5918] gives 3.0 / 3.07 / 2.91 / 2.95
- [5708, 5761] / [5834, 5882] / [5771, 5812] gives 0.1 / 2.95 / 2.96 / 2.95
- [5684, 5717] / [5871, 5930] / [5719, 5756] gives -2.3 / 2.87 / 2.69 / 2.84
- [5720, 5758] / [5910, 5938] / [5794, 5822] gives -0.9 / 3.01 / 2.89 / 2.97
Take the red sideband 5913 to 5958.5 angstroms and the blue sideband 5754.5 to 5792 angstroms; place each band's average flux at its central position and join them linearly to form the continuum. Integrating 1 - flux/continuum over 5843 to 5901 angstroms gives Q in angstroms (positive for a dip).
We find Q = 3.2 angstroms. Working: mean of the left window 2.92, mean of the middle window 2.76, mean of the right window 2.92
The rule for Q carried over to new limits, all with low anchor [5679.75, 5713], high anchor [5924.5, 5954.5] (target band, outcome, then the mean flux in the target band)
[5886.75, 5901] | 3.1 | 2.3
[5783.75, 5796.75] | 0.4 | 2.82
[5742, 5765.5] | -0.7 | 3.01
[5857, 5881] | 0.2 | 2.91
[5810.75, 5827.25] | -0.9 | 3.09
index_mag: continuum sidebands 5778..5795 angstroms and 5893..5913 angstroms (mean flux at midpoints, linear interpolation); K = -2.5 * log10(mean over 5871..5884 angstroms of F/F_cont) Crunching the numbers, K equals -0.108 mag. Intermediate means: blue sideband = 2.81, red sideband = 2.52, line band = 2.86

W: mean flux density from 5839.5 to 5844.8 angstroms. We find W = 2.97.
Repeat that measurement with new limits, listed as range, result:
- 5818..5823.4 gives 3.13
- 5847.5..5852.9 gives 3.09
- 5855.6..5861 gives 2.91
